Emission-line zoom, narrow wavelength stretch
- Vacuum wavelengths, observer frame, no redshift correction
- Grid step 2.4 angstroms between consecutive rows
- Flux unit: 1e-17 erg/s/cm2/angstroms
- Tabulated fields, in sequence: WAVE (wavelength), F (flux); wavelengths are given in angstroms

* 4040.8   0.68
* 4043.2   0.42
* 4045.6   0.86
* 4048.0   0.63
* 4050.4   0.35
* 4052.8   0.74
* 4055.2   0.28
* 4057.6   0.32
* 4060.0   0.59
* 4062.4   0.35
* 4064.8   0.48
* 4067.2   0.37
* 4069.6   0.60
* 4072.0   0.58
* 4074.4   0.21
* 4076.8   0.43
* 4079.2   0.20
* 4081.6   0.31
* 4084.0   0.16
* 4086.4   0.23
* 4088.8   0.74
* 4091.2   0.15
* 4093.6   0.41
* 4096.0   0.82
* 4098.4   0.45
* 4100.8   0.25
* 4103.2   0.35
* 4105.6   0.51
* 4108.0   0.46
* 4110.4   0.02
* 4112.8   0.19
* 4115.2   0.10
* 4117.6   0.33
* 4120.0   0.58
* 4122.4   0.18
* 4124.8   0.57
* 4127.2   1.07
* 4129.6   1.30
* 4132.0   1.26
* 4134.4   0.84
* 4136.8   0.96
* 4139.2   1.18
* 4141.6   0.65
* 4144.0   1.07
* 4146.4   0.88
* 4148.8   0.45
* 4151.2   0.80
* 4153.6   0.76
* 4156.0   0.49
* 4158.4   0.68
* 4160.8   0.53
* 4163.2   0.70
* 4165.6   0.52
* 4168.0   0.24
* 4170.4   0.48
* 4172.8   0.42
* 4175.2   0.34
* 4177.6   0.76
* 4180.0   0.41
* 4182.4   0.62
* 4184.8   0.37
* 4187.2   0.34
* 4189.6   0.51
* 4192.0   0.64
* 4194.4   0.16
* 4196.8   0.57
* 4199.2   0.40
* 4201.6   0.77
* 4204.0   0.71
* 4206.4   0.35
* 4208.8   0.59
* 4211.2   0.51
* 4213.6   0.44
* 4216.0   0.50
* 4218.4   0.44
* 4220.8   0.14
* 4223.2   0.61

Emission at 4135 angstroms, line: C IV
